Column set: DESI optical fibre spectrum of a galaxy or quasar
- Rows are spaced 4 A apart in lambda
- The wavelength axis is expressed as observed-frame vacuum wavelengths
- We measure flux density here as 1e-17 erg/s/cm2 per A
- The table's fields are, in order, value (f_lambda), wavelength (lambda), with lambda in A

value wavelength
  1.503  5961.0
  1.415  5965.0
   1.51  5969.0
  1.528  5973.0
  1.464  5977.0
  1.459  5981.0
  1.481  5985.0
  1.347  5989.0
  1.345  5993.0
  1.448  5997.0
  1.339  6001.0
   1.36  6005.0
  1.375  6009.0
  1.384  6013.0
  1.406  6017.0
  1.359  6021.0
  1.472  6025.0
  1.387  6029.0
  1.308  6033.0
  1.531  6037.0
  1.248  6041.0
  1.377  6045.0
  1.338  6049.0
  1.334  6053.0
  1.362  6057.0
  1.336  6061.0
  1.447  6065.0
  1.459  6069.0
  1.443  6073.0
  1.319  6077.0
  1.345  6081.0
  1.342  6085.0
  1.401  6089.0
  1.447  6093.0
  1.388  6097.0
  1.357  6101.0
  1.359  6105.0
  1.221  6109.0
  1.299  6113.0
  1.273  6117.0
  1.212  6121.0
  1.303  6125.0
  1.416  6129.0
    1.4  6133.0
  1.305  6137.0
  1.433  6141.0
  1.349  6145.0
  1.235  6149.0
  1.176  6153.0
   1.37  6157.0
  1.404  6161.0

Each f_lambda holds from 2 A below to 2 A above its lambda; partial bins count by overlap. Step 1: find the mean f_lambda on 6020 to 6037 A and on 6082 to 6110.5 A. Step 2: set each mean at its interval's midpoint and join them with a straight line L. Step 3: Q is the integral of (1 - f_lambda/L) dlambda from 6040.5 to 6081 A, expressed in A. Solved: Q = 0.4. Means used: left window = 1.4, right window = 1.36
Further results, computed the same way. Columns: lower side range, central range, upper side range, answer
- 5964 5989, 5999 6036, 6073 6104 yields 1.4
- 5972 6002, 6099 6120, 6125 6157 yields 0.8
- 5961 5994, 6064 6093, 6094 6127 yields -1.2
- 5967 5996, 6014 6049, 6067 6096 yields 0.9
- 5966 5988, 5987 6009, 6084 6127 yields 1.3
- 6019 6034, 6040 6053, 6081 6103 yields 0.5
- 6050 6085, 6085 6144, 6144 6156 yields -1.7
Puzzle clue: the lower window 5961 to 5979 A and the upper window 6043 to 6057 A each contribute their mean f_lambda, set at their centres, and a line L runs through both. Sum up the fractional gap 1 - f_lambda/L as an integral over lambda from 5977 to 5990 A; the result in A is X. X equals 0.2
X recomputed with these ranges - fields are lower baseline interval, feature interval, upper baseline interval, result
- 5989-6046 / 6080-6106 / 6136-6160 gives -0.7 A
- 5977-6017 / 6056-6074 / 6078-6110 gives -0.5 A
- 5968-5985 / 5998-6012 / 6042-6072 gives 0.8 A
